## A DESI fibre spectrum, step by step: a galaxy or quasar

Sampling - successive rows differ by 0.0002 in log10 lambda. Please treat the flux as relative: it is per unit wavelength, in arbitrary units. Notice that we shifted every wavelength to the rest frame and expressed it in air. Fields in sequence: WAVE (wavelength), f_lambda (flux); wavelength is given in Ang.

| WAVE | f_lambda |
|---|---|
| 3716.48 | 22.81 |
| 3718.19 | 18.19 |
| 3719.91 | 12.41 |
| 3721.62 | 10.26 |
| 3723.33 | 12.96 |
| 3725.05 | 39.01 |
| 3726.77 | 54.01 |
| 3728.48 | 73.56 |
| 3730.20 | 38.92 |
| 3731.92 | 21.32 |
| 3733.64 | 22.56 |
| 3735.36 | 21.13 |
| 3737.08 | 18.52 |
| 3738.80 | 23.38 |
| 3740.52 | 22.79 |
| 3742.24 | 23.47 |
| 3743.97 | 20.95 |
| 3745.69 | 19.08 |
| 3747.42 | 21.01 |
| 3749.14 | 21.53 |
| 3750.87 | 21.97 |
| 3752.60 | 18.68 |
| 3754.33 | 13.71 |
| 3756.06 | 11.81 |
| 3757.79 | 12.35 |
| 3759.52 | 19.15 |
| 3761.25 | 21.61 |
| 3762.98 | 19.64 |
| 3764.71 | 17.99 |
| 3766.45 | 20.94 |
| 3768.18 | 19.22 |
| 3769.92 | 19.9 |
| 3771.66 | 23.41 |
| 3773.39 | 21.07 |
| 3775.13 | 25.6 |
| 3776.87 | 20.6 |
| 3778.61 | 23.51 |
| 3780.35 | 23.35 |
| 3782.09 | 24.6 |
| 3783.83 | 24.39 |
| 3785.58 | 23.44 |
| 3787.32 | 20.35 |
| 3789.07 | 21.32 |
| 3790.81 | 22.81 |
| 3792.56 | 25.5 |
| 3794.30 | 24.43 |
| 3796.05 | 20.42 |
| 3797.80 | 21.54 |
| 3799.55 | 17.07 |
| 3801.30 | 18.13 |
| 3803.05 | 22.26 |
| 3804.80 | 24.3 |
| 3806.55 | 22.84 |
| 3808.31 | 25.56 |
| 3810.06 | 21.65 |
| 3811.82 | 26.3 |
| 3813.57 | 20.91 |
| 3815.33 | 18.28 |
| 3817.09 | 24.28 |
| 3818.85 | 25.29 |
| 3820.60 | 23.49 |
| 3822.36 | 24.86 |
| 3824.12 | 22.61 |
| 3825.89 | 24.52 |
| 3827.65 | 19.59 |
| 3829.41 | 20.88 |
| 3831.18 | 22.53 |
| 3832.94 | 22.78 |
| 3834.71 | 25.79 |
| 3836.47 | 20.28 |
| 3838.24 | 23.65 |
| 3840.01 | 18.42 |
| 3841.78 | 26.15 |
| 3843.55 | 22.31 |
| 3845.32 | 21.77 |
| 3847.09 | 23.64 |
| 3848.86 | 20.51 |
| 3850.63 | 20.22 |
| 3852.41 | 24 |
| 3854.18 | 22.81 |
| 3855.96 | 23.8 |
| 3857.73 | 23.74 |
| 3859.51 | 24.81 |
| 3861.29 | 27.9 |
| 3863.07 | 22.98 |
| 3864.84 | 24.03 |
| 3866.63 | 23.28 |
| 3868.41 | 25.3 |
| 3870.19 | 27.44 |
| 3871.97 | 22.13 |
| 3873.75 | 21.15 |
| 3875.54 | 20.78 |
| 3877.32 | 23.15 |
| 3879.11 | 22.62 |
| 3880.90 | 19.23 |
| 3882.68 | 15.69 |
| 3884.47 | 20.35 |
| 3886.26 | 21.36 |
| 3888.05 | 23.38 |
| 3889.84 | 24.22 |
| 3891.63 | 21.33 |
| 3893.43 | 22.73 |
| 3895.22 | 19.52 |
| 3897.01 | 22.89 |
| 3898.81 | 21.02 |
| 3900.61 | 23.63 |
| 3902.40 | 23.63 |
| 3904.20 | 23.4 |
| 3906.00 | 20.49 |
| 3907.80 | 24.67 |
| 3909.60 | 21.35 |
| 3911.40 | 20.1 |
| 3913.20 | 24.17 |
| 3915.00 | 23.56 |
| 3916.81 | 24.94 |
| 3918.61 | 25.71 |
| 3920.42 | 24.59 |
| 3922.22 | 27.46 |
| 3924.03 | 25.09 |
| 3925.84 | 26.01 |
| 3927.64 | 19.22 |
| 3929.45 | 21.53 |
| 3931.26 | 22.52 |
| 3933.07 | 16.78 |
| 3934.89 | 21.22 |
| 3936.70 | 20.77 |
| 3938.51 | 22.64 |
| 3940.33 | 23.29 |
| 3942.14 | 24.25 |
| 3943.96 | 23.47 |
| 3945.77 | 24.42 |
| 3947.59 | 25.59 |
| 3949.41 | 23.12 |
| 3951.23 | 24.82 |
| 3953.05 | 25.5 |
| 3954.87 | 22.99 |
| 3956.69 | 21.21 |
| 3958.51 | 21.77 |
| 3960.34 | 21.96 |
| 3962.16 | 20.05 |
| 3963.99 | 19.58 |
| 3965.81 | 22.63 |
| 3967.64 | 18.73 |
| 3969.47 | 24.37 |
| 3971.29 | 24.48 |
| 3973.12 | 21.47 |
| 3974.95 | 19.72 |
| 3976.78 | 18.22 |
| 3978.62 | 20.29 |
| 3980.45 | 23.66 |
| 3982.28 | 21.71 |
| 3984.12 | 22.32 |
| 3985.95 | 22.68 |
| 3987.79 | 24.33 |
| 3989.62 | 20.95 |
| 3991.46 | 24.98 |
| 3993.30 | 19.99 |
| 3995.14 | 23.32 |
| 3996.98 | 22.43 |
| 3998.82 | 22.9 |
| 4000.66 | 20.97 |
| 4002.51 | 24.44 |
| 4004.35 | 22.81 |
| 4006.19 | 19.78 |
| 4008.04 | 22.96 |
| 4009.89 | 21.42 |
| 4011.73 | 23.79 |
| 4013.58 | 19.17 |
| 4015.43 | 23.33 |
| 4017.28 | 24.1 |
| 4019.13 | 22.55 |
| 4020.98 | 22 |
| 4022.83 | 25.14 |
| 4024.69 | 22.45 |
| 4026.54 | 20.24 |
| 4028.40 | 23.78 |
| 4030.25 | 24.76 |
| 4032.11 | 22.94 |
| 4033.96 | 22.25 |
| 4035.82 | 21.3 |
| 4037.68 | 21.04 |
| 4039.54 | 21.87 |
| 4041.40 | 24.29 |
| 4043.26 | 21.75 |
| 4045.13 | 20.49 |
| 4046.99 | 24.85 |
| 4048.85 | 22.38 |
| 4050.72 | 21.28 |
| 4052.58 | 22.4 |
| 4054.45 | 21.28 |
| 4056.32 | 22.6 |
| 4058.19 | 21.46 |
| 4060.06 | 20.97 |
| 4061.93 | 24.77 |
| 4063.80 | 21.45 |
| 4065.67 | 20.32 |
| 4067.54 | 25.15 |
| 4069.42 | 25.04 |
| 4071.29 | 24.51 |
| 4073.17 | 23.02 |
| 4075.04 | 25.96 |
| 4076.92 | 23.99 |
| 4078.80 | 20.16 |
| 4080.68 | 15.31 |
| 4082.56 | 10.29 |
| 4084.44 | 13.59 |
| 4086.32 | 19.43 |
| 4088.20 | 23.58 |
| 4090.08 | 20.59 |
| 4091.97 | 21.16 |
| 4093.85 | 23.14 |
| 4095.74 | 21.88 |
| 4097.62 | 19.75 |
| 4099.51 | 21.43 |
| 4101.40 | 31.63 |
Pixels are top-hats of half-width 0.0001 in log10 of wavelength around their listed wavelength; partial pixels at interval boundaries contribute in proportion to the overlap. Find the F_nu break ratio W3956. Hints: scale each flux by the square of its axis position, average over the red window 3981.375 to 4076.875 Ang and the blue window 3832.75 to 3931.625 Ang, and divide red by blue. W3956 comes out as 1.07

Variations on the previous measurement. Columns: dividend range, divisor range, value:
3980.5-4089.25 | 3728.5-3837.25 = 1.13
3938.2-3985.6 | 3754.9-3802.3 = 1.18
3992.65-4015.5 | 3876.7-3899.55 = 1.10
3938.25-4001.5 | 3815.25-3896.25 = 1.05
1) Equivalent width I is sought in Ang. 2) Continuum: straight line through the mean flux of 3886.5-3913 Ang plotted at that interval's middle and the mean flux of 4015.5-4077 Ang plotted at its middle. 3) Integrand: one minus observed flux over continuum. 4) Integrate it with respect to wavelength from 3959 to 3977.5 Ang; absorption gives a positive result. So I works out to 1.1 Ang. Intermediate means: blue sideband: 22.3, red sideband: 22.8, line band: 21.2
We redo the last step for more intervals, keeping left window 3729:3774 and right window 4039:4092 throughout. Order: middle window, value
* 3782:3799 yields -1.3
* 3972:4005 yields -1.1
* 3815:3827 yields -1.3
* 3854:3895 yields -3.0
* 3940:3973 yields -2.4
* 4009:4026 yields -0.9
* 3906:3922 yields -1.8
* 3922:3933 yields -0.8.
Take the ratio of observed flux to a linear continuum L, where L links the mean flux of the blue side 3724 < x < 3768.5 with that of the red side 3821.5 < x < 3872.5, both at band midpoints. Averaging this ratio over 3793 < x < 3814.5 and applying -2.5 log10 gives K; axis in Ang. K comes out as 0.08 mag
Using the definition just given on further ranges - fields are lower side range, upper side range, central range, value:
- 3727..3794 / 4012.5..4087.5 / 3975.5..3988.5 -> 0.02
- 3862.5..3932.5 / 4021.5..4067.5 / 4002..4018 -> 0.01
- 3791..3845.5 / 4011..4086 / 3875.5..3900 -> 0.05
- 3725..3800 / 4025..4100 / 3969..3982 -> 0.03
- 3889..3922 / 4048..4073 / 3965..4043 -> 0.02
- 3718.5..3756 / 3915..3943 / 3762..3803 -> 0.13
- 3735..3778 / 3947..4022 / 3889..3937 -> -0.06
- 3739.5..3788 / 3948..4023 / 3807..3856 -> -0.08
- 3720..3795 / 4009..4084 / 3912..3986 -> -0.01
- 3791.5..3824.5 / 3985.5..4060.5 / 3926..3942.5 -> 0.05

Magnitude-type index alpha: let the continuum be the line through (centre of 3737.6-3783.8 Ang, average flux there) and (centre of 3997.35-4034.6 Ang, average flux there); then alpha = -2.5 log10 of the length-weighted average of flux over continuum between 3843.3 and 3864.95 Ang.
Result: -0.10 mag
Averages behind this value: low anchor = 20.5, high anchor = 22.6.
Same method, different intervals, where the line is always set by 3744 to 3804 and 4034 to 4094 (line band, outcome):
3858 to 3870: -0.18 mag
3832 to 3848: -0.09 mag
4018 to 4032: -0.08 mag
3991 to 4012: -0.05 mag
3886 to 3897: -0.06 mag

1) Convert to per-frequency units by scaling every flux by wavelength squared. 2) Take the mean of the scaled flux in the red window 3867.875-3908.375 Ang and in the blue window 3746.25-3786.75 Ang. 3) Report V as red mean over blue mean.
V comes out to 1.15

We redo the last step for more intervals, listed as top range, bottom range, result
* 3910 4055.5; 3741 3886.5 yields 1.12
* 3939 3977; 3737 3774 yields 1.27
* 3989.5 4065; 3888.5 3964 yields 1.03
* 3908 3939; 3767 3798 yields 1.09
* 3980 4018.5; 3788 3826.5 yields 1.10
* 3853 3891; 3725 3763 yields 0.98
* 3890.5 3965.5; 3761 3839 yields 1.09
